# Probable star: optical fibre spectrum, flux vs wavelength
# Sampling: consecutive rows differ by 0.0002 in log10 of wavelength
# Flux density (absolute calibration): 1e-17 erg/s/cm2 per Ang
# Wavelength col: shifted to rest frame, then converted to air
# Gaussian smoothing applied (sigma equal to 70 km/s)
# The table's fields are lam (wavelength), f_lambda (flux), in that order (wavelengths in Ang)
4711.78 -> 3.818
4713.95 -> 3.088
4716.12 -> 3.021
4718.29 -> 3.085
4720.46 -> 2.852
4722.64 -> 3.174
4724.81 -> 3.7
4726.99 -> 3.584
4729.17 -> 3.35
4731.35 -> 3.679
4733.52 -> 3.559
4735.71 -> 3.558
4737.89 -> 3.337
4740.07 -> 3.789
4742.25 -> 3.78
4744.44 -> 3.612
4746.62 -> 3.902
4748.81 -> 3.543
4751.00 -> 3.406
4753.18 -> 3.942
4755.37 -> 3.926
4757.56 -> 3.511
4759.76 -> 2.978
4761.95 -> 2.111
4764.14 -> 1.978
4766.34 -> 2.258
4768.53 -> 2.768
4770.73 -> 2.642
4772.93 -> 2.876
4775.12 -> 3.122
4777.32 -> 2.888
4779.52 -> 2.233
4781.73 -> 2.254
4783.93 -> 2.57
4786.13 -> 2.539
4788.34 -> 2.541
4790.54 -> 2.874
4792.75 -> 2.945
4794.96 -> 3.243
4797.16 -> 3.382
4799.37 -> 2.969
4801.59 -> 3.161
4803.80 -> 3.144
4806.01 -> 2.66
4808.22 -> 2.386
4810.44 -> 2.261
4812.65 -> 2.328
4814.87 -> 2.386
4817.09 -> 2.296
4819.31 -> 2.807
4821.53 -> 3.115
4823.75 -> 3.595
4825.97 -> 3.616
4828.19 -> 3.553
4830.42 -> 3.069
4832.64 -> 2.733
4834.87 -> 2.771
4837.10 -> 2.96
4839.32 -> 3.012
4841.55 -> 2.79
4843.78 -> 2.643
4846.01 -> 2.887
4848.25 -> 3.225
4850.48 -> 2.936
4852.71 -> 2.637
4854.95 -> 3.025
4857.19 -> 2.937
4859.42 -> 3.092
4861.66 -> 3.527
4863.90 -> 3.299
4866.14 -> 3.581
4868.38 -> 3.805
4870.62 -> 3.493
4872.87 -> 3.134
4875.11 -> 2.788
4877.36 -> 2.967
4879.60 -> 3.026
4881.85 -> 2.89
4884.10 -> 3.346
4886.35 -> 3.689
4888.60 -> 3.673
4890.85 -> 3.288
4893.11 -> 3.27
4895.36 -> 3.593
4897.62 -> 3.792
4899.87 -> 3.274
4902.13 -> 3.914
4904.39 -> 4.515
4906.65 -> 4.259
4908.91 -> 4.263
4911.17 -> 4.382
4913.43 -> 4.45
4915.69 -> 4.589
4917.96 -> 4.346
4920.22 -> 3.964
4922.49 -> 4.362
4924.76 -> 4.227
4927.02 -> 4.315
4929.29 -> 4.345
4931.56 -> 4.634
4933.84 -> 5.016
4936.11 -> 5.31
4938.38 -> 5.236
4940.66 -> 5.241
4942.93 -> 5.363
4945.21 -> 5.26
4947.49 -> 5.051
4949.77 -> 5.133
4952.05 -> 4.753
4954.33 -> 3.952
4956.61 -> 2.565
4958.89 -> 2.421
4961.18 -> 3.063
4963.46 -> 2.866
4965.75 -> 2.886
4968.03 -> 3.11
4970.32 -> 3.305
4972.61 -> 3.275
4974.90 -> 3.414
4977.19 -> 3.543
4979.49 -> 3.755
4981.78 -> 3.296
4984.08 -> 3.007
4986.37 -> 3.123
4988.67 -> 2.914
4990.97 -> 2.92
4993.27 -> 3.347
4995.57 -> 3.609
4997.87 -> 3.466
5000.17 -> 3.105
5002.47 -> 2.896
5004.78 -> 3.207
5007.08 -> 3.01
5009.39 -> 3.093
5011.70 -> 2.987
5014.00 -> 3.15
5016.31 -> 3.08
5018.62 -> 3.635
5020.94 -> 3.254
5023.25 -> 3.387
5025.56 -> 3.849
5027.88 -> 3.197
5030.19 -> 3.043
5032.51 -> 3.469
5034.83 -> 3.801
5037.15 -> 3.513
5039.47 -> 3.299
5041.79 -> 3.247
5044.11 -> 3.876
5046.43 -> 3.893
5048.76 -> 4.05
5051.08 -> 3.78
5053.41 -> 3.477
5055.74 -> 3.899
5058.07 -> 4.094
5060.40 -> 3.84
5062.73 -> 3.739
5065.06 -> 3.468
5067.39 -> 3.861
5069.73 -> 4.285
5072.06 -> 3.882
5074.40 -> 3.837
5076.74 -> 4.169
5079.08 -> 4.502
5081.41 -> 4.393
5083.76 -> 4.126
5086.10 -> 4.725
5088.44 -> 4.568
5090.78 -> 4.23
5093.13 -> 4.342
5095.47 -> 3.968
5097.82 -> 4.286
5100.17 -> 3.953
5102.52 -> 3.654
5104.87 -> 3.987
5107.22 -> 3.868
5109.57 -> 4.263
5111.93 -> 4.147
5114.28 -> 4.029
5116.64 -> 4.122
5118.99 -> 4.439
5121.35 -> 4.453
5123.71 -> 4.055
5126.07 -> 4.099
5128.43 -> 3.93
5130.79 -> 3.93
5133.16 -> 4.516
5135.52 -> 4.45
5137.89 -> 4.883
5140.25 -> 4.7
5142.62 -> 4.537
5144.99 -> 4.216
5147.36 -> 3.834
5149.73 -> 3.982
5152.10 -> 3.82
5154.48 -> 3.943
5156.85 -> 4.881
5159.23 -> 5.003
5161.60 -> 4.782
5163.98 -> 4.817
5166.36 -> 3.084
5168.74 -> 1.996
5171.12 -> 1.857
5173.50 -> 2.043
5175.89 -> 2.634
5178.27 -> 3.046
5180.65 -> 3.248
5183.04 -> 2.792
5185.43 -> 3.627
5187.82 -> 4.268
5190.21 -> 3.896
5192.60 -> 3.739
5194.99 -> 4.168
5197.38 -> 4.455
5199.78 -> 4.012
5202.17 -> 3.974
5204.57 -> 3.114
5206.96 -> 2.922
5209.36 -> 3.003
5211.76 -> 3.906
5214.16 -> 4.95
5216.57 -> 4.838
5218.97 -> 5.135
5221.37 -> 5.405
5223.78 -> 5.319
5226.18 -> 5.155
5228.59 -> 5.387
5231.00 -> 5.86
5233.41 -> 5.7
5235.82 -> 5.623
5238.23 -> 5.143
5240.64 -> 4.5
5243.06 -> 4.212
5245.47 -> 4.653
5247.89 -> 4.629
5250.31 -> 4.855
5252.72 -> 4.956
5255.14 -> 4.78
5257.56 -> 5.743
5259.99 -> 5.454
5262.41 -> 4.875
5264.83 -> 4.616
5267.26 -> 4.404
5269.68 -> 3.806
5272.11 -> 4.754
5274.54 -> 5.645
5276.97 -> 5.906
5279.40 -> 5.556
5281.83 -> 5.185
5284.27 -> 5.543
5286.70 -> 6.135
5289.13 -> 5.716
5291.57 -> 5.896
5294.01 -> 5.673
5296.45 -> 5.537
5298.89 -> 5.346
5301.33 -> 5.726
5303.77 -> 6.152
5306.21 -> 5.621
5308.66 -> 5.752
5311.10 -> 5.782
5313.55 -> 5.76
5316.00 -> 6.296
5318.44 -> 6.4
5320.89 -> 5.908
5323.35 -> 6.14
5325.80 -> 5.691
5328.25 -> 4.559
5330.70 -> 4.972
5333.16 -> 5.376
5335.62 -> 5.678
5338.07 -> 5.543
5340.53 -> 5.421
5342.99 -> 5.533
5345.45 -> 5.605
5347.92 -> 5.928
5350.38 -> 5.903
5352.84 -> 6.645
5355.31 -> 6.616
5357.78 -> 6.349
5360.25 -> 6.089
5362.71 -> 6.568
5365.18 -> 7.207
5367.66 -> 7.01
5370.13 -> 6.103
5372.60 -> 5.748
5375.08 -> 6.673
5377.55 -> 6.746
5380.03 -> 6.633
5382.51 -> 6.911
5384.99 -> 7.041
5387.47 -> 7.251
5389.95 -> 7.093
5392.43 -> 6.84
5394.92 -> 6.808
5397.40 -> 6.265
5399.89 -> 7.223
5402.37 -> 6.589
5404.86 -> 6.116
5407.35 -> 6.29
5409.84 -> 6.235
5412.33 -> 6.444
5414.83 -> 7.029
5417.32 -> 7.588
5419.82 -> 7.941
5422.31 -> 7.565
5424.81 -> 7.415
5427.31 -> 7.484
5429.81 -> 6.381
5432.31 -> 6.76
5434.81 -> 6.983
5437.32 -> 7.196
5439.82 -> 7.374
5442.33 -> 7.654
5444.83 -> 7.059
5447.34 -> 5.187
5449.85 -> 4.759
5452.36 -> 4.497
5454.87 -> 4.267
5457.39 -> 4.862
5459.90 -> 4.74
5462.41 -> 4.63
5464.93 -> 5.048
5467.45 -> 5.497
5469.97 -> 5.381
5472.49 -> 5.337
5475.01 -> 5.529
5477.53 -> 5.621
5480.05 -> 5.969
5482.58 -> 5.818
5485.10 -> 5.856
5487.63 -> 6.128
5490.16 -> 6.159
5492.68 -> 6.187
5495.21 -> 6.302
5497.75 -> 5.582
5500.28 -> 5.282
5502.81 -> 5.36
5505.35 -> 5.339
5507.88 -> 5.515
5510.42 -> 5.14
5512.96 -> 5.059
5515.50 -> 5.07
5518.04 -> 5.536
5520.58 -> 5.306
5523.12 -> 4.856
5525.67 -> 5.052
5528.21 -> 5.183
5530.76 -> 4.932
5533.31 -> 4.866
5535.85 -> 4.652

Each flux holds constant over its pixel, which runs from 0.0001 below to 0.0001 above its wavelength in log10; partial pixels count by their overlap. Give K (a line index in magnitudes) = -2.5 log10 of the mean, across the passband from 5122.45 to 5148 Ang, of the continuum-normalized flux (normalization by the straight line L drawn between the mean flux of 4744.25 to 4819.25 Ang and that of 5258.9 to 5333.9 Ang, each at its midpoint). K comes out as 0.09 mag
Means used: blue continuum 2.86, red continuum 5.49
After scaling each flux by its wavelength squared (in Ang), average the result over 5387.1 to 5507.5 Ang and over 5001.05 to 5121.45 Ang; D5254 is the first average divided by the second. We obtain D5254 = 1.88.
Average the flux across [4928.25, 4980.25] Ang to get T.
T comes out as 4.06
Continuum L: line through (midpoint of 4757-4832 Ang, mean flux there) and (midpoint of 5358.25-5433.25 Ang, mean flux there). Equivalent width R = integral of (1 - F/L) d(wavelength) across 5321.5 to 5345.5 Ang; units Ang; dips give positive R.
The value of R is 3.5 Ang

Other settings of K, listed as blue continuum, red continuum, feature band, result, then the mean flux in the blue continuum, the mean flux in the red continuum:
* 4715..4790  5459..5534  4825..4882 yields 0.11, 3.12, 5.42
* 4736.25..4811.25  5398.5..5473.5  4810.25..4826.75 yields 0.14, 2.99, 6.25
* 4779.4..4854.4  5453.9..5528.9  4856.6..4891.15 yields -0.08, 2.85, 5.39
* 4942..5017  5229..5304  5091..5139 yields 0.03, 3.45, 5.23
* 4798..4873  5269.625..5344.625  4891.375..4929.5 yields -0.20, 3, 5.61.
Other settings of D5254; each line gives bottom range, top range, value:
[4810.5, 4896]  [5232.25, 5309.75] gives 2.01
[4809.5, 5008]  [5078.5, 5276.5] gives 1.35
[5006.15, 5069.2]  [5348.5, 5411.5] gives 2.13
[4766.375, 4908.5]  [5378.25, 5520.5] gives 2.53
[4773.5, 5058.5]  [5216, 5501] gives 2.03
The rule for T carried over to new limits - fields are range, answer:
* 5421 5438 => 7.11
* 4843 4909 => 3.35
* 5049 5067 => 3.78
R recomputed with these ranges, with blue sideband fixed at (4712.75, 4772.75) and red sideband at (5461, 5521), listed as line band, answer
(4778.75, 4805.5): 4.6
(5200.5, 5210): 2.8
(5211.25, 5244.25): -2.6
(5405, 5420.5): -4.5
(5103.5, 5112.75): 0.7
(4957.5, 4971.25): 3.5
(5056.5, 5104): 2.1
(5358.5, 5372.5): -3.7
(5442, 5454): -0.5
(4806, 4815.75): 3.1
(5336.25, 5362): -4.4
